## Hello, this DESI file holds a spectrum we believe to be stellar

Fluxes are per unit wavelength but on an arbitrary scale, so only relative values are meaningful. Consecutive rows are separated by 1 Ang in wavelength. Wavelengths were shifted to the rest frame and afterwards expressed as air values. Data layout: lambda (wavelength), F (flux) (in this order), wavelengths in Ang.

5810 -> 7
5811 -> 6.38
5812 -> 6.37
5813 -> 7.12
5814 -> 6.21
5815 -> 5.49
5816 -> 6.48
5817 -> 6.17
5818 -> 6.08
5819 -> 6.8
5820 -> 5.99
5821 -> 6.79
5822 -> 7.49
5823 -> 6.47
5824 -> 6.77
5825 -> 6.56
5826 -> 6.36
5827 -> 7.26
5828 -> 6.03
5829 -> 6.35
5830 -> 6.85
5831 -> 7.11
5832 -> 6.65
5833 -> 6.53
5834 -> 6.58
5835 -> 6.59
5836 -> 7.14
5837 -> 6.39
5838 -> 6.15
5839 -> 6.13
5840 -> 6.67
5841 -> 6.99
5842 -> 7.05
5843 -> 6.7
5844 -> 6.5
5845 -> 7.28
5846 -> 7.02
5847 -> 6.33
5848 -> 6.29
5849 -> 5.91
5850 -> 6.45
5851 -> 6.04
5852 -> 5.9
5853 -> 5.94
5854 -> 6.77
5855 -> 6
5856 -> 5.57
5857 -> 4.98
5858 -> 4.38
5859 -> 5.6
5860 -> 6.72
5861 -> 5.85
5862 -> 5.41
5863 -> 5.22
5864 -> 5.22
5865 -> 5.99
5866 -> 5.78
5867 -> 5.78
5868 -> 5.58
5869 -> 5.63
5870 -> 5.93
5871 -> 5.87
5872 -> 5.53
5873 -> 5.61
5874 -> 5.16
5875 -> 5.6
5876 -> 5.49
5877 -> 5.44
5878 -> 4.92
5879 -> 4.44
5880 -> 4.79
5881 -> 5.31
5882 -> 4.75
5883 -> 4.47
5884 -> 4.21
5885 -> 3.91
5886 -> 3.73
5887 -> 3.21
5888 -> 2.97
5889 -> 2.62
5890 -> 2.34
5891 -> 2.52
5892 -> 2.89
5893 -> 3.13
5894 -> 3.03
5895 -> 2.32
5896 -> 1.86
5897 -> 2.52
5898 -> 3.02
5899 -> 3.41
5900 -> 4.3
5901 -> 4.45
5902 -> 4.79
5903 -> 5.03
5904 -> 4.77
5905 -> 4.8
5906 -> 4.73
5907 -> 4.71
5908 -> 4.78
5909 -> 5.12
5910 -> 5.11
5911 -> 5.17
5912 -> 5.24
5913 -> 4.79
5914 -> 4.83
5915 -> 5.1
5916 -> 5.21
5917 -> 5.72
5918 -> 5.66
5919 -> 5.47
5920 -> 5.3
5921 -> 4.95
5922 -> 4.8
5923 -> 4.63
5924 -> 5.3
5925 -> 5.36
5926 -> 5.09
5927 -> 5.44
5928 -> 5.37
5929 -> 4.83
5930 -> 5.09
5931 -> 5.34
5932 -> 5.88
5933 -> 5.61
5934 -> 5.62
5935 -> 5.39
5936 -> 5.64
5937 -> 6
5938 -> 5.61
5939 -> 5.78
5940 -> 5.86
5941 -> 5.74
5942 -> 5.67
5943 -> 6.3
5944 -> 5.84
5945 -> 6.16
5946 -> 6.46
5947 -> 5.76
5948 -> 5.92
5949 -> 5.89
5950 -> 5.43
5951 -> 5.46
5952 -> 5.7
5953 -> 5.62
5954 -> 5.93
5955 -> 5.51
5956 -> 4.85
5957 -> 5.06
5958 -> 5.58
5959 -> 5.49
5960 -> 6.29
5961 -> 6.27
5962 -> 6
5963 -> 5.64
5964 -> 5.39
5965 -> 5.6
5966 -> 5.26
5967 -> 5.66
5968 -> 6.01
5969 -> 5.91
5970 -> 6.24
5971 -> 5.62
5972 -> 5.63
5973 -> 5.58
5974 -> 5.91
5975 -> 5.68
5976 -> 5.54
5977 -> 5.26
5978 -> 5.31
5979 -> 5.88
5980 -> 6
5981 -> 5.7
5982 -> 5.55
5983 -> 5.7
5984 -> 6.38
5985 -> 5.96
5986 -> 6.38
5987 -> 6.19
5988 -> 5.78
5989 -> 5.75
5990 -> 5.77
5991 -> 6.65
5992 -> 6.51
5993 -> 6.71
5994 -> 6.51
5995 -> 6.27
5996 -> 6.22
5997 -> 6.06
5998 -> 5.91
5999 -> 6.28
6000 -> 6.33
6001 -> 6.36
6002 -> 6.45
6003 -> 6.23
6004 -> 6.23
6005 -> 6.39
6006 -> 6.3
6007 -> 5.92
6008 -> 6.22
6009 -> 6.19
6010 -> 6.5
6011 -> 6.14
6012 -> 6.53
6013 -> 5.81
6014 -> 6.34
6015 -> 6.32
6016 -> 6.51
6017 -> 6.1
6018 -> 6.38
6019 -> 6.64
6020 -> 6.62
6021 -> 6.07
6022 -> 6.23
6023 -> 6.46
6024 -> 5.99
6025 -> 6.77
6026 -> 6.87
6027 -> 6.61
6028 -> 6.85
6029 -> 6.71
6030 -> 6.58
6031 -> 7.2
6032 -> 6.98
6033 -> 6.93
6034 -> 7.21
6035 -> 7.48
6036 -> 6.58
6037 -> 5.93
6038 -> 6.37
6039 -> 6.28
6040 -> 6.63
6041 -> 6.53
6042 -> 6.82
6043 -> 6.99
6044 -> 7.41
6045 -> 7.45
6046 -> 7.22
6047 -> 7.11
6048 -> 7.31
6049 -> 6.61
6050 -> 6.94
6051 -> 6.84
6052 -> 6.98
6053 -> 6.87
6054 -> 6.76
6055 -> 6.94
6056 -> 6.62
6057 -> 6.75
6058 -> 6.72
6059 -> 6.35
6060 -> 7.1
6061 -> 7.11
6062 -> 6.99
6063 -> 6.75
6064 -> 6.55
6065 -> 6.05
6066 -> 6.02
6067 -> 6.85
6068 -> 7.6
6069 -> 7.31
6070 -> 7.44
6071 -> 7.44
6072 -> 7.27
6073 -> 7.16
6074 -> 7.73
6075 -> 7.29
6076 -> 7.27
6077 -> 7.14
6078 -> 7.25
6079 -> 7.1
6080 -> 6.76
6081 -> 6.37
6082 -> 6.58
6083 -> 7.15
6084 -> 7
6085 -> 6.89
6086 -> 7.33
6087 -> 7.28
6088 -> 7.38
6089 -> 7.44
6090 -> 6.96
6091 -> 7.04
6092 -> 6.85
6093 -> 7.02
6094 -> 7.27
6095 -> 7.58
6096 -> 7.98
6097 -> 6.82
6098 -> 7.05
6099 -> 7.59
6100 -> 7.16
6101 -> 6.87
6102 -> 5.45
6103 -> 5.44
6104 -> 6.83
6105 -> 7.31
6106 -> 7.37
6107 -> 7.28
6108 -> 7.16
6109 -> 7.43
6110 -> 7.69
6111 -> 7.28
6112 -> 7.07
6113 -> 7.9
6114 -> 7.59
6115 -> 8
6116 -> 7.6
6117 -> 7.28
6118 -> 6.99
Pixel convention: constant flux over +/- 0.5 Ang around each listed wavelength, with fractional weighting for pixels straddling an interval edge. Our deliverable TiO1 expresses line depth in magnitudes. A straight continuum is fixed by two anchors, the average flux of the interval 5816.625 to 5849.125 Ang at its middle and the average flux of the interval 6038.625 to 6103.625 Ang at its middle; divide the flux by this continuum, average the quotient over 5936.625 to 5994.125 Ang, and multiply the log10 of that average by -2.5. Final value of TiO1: 0.17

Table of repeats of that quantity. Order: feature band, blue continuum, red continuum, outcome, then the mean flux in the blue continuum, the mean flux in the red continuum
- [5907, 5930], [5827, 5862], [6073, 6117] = 0.27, 6.34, 7.15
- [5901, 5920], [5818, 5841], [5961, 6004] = 0.23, 6.62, 5.95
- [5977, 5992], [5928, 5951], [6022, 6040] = 0.05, 5.71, 6.68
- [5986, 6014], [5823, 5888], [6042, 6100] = 0.07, 5.85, 7.05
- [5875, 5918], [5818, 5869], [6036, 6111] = 0.46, 6.29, 6.97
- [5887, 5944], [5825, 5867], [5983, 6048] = 0.33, 6.26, 6.47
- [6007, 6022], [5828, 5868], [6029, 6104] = 0.08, 6.22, 6.94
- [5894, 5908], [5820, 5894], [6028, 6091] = 0.45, 5.64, 6.95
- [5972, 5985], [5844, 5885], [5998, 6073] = 0.11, 5.62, 6.66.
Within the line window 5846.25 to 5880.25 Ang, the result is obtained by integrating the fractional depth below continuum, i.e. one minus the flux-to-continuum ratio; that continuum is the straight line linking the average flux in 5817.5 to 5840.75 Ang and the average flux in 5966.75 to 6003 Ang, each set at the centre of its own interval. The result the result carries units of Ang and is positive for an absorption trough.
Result 4.2 Ang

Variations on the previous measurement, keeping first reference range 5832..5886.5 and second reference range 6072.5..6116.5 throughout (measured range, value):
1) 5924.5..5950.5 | 2.4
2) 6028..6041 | 0.1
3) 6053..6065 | 0.3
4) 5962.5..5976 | 1.5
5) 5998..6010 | 0.7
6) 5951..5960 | 1.2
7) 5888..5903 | 7.1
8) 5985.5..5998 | 0.6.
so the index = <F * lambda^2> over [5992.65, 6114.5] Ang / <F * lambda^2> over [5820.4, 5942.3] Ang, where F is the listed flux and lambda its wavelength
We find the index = 1.3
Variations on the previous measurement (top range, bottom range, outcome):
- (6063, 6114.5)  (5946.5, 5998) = 1.26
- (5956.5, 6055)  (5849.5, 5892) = 1.30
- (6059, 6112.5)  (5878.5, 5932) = 1.70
